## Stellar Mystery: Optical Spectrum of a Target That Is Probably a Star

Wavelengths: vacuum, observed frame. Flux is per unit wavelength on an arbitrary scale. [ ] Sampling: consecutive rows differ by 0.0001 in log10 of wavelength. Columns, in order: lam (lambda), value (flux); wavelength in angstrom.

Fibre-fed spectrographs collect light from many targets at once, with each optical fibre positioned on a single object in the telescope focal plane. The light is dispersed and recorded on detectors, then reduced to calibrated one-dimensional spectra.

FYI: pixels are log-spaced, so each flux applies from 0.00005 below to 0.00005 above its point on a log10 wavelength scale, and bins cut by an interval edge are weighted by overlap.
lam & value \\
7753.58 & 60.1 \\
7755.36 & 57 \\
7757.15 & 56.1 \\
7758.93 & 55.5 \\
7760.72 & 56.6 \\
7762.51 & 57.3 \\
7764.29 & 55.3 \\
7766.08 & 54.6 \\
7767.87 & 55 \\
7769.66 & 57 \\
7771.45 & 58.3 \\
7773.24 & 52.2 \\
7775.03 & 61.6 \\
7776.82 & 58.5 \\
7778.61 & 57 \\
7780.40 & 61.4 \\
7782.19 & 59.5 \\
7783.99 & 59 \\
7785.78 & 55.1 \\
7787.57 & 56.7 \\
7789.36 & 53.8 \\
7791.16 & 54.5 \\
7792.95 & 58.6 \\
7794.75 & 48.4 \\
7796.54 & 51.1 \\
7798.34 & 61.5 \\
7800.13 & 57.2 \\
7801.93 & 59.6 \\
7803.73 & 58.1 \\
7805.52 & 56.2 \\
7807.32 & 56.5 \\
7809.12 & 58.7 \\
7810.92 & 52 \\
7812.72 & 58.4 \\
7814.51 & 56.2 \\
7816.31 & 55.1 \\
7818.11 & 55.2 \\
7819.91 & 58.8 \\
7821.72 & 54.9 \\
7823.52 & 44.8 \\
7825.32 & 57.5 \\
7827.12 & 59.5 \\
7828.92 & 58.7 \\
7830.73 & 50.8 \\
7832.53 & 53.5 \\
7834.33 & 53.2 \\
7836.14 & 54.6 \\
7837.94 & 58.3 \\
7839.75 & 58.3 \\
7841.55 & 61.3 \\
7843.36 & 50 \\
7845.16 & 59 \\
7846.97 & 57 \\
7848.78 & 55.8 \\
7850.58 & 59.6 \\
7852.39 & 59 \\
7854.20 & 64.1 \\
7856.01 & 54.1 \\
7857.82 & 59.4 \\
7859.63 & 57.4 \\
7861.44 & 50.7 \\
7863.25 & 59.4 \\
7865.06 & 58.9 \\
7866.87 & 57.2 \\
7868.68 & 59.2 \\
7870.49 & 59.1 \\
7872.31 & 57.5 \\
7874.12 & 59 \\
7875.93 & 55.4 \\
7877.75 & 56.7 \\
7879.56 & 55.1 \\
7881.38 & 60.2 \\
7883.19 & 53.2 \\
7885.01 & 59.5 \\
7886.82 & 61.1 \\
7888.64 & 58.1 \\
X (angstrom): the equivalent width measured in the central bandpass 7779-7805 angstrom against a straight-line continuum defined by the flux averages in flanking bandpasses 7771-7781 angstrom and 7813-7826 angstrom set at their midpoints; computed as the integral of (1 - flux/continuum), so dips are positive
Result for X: 0.1 angstrom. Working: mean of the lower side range 58.1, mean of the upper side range 54.8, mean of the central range 56.8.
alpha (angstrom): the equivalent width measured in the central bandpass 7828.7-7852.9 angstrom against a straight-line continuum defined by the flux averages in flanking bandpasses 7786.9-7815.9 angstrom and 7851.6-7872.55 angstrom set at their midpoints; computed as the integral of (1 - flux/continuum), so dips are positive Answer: 0.45 angstrom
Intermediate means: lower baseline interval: 56.1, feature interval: 56.3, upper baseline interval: 58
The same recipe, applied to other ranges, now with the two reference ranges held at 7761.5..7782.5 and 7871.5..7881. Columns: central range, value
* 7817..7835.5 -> 0.8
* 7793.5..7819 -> 0.5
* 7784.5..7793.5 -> 0.2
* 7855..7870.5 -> -0.1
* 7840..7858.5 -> -0.3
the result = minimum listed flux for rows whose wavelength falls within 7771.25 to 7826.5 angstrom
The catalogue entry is 44.8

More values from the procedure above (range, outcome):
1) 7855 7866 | 50.7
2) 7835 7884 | 50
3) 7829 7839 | 50.8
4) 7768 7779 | 52.2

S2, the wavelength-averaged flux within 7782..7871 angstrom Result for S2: 56.5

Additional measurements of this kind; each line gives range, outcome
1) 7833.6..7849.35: 56.4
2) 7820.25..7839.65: 54.8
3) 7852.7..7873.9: 58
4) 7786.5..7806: 56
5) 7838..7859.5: 57.9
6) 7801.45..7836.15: 55.6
